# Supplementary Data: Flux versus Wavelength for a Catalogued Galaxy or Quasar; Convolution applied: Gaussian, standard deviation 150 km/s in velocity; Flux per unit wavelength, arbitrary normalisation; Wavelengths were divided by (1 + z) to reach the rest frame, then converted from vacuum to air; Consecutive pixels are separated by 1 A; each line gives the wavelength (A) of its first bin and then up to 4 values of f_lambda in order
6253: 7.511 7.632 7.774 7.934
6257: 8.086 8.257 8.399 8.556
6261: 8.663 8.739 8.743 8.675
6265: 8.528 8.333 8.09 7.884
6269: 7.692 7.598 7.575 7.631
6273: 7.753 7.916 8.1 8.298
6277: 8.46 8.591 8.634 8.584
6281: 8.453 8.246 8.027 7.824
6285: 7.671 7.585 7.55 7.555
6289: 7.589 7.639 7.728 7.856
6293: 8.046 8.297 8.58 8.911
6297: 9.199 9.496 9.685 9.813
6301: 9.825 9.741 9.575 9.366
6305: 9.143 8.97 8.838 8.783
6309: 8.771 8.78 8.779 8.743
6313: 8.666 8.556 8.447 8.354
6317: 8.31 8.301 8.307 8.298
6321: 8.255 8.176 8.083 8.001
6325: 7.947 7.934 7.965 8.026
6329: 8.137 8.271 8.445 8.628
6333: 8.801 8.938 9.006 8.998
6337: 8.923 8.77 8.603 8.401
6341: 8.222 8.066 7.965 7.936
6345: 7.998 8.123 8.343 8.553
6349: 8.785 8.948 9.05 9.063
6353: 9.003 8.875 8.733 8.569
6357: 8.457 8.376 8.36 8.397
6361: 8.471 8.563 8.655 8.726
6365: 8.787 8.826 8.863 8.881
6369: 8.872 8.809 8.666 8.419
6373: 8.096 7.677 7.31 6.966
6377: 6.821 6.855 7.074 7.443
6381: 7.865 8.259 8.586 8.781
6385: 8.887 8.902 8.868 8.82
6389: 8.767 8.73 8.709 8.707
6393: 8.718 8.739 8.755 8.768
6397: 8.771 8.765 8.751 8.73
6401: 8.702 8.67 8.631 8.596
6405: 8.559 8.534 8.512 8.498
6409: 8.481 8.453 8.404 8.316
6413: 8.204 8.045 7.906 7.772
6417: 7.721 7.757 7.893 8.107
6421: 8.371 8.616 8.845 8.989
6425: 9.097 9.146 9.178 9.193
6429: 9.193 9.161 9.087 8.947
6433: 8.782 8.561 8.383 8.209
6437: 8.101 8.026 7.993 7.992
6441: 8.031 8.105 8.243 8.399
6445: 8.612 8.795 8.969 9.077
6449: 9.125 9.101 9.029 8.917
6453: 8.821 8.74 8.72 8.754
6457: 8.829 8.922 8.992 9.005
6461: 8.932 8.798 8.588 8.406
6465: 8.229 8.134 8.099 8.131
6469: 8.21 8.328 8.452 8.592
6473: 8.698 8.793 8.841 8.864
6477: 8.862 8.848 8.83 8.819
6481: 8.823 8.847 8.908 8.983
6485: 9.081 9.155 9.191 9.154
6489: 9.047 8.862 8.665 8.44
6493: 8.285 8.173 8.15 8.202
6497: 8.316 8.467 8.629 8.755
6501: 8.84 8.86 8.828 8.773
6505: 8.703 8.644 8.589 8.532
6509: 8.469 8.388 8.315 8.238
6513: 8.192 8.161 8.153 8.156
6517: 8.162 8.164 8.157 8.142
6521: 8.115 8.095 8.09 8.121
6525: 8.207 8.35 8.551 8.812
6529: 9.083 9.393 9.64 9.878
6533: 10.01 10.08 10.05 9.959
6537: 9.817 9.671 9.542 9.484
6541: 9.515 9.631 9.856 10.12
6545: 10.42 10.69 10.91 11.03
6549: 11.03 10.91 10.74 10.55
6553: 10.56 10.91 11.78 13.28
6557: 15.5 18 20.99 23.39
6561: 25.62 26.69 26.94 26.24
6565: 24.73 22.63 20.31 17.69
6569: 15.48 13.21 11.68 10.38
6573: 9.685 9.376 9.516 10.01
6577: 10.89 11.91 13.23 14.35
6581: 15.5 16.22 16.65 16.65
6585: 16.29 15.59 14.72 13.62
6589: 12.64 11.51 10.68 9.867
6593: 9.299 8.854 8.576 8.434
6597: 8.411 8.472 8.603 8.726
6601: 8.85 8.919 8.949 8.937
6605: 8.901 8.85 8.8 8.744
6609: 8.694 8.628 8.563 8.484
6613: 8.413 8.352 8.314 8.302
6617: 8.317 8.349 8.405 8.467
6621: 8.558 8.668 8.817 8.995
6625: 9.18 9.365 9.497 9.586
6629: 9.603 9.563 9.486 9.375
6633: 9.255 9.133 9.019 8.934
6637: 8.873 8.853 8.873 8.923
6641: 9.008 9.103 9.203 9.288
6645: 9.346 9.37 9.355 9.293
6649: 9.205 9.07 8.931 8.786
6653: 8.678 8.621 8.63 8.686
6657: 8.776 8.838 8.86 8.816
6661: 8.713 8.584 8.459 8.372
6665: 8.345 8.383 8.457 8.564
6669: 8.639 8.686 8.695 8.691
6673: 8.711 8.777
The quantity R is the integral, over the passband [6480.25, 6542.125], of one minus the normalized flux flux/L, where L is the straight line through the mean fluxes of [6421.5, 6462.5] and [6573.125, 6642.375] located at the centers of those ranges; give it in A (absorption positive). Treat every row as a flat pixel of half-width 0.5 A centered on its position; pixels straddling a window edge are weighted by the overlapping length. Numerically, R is 3.3 A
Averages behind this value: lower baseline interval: 8.74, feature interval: 8.78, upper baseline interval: 10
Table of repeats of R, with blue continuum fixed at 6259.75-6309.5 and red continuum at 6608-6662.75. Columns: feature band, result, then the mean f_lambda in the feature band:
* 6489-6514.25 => 0.6 A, 8.51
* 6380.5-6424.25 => 0.4 A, 8.51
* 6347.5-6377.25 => 0.1 A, 8.5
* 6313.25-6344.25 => 0.5 A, 8.36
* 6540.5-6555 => -2.9 A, 10.5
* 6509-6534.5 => 0.5 A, 8.58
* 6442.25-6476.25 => 0.0 A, 8.68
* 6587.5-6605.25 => -1.5 A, 9.58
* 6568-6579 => -3.5 A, 11.6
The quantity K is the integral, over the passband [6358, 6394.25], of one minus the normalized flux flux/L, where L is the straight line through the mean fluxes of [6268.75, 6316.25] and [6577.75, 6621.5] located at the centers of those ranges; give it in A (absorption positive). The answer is 2.59 A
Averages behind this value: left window 8.46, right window 10.4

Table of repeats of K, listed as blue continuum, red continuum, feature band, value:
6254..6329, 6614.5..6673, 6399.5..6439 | 0.2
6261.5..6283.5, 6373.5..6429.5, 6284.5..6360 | -2.2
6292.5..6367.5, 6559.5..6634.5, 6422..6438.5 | 1.8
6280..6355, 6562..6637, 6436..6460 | 3.0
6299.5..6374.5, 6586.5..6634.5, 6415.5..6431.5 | 0.3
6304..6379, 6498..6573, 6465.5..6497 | 6.0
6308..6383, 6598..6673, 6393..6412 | -0.4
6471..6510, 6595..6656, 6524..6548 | -2.4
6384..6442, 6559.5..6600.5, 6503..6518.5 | 4.7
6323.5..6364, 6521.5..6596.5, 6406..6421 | 2.6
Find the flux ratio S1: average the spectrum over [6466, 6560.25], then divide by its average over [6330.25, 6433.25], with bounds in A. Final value 1.1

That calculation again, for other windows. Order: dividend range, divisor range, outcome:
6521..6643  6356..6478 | 1.32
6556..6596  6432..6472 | 1.80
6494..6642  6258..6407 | 1.28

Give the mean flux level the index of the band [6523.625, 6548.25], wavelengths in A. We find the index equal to 9.63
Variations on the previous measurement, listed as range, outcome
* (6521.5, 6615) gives 12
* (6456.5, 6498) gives 8.67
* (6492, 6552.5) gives 9.06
